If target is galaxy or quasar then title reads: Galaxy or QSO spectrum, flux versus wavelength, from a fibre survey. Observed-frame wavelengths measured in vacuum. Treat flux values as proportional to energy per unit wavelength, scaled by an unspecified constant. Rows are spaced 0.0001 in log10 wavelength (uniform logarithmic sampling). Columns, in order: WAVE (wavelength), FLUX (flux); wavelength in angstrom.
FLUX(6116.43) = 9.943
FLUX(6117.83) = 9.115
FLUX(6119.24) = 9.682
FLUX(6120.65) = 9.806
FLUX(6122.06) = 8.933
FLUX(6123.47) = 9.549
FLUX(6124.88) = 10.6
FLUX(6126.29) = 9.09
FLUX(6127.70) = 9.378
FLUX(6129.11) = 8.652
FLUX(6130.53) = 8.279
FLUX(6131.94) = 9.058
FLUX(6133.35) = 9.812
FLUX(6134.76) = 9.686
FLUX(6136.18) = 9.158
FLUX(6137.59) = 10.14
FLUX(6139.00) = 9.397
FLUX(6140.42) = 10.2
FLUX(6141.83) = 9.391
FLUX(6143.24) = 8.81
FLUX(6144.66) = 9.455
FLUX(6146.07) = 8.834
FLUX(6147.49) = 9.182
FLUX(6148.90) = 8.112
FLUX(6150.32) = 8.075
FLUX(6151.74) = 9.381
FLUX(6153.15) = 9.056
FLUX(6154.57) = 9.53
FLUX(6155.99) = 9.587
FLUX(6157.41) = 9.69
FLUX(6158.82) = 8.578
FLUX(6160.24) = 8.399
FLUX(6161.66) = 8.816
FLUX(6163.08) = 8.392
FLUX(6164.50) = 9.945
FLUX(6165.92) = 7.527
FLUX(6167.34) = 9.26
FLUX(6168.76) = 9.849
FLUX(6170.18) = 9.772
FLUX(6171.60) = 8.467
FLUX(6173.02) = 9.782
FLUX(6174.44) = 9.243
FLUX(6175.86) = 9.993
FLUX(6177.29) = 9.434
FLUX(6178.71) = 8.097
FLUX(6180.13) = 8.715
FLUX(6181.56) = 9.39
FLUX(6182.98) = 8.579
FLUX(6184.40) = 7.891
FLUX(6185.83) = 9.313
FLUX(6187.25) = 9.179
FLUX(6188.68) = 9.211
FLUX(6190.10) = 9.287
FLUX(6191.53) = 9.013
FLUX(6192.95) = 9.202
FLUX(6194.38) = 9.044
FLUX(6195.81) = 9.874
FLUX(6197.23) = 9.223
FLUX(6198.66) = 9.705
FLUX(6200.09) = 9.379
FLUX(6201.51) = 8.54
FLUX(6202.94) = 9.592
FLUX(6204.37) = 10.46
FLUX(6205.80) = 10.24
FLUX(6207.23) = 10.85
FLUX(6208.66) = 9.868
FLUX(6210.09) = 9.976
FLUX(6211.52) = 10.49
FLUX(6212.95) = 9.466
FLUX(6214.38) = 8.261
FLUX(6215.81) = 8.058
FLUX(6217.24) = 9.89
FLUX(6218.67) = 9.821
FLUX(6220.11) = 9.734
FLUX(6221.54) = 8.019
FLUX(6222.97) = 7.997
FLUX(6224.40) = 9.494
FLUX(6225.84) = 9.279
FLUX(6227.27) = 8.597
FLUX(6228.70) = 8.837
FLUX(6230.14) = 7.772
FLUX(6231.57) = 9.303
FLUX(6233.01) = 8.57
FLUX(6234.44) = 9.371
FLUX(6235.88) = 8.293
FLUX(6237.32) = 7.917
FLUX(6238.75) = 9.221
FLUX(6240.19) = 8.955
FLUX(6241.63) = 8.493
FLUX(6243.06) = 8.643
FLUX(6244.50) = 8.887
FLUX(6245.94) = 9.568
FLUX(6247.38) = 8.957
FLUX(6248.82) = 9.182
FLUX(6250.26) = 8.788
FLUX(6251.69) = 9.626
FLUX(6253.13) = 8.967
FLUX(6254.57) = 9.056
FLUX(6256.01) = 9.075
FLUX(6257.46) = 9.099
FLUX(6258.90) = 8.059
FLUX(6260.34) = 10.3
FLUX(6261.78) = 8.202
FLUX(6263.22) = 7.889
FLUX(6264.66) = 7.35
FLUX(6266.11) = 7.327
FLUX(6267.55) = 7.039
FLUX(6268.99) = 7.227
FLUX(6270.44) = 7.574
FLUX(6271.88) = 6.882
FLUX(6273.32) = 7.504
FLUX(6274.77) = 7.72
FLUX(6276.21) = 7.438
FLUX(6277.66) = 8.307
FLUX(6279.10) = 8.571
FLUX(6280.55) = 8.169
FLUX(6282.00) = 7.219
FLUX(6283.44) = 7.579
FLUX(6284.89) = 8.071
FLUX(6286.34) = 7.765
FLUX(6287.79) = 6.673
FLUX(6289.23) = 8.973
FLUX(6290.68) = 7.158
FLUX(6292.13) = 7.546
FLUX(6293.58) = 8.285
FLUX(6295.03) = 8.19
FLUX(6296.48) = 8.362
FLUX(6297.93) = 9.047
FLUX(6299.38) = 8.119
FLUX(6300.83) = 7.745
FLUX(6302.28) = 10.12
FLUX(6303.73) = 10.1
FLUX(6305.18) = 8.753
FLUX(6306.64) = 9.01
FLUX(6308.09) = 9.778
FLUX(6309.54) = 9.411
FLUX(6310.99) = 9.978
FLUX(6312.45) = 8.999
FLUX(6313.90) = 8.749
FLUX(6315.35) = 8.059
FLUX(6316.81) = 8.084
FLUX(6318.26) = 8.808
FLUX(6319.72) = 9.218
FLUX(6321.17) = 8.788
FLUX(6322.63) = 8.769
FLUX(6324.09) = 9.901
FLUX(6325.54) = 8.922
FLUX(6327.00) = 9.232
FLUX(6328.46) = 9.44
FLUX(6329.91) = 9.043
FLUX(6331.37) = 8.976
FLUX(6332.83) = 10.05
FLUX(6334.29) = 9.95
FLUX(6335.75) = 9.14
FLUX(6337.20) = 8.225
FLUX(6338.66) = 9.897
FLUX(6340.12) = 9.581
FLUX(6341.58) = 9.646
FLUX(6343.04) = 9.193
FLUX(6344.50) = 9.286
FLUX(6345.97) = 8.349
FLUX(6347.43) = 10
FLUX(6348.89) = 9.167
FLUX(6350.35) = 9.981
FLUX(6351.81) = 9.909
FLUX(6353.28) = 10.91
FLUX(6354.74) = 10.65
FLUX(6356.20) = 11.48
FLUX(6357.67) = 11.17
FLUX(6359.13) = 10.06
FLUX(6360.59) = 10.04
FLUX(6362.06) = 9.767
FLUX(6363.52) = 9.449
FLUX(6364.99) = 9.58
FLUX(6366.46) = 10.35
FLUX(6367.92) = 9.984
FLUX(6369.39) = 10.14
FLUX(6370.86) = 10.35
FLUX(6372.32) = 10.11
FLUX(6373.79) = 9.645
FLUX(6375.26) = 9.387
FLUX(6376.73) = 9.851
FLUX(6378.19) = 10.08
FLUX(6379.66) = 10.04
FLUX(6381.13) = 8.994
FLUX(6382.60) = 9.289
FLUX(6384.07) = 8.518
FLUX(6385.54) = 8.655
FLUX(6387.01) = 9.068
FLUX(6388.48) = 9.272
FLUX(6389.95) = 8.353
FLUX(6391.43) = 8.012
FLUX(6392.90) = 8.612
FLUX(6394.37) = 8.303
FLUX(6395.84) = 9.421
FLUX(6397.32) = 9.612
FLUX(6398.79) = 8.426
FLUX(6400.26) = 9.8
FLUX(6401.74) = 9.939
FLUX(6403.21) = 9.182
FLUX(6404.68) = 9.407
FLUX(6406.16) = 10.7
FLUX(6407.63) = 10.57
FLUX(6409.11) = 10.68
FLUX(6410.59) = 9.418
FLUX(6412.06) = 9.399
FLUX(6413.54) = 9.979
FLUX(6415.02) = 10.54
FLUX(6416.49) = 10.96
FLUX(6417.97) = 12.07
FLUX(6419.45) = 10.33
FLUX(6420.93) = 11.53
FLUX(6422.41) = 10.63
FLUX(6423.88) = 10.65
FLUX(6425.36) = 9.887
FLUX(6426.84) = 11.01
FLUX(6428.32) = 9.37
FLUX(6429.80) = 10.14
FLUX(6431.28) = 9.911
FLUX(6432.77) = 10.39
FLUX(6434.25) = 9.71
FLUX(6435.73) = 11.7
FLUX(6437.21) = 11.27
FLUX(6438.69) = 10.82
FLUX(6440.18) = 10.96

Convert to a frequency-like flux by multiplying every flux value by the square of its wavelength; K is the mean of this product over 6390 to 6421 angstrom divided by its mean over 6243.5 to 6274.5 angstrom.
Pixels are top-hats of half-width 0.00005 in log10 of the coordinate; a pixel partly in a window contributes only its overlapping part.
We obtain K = 1.22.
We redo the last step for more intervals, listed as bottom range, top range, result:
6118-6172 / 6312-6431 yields 1.13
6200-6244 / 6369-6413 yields 1.09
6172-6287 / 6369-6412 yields 1.13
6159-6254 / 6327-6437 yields 1.14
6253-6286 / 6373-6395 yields 1.18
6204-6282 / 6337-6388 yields 1.16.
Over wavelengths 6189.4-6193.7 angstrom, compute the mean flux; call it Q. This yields 9.16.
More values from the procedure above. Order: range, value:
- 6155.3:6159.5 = 9.3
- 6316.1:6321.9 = 8.73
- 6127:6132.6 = 8.83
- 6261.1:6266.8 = 7.69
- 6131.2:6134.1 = 9.45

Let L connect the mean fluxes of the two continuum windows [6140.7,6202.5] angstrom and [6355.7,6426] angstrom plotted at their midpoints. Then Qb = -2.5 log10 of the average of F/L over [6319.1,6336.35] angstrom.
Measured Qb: 0.04 mag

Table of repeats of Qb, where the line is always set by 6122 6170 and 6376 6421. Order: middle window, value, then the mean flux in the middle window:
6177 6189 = 0.049 mag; 8.84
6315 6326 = 0.076 mag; 8.84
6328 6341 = 0.015 mag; 9.37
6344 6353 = 0.002 mag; 9.52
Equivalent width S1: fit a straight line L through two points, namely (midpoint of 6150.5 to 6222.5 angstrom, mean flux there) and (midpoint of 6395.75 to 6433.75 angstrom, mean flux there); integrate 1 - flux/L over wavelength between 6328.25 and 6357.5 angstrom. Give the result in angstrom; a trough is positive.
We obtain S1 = 0.6 angstrom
